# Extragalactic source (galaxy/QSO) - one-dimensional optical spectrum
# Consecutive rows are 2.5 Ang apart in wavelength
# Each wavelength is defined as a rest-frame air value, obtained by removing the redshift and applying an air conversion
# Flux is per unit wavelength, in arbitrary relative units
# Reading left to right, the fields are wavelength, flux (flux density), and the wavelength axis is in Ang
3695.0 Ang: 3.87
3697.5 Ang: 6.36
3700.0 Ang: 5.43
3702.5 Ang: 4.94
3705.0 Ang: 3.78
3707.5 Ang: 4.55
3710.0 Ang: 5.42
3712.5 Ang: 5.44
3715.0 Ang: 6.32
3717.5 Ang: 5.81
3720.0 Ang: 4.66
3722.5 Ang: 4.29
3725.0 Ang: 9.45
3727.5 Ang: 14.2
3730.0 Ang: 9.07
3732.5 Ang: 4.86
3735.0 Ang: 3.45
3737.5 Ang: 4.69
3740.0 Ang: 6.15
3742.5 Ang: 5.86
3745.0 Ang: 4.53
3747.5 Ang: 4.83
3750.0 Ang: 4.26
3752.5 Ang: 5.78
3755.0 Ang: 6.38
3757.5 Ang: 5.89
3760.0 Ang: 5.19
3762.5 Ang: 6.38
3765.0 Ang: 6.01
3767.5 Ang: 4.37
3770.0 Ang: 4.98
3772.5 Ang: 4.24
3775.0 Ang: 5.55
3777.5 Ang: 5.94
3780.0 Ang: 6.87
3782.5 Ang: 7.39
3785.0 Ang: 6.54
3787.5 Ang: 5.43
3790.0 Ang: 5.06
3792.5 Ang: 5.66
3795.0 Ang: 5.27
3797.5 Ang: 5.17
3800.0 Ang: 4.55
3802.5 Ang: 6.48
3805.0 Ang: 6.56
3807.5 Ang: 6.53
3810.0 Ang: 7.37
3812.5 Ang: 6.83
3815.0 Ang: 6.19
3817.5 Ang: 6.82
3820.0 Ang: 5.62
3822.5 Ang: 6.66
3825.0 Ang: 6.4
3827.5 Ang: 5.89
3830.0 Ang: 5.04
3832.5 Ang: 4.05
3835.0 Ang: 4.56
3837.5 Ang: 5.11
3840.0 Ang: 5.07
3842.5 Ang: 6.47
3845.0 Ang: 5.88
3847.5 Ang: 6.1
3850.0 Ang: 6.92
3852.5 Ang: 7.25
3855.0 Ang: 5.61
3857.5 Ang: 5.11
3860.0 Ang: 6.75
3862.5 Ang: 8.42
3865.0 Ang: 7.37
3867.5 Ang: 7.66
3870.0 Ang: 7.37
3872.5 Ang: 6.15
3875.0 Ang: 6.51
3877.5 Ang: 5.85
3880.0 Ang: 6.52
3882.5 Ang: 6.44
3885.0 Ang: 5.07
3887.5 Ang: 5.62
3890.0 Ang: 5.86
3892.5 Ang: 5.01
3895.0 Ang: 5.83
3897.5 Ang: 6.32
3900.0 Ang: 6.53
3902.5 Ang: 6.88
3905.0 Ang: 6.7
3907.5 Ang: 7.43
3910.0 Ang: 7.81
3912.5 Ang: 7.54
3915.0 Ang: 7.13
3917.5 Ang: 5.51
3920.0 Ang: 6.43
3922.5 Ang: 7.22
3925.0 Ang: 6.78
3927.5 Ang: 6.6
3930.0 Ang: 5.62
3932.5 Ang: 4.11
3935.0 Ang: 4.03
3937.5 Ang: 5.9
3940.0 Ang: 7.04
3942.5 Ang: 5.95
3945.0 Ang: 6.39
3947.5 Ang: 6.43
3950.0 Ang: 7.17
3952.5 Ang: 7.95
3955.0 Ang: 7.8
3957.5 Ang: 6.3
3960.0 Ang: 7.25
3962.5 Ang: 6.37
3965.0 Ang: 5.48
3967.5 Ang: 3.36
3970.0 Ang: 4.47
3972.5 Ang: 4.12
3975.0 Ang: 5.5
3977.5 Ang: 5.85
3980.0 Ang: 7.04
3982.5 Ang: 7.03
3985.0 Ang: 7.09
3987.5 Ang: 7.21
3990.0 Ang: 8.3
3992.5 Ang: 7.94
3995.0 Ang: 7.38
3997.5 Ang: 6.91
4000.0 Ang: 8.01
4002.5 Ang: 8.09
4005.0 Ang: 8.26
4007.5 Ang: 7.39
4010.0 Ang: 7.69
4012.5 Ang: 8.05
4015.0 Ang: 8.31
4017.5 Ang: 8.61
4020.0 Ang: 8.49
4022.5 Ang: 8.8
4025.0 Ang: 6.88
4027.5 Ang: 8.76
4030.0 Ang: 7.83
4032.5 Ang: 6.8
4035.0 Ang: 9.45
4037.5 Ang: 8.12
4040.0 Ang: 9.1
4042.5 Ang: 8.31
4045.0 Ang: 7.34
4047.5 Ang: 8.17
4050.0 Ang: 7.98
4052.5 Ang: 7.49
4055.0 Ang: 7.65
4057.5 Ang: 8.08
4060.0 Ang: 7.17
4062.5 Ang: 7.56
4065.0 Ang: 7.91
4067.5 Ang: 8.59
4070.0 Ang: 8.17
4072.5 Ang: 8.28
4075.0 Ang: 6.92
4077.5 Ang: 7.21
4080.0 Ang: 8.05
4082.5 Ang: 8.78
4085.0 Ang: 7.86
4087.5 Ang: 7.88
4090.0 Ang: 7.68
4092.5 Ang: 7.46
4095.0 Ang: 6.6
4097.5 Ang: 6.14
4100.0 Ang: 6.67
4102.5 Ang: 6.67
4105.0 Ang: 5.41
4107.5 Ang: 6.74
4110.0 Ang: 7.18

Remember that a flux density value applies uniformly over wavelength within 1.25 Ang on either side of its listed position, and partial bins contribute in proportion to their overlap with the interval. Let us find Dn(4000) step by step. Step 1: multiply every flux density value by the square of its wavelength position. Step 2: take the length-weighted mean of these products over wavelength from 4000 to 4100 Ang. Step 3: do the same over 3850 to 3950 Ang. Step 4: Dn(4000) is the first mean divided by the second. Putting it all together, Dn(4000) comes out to 1.3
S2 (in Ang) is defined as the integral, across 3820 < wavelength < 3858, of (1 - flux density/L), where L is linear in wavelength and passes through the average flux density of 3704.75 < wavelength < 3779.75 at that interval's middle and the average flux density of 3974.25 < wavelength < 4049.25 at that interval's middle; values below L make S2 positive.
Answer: 4.4 Ang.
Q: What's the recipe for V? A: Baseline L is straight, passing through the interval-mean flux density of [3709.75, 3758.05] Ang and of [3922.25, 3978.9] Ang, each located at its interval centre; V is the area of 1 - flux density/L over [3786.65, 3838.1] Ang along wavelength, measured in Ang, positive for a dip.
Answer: 2.2 Ang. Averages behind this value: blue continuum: 6.08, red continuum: 5.97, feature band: 5.78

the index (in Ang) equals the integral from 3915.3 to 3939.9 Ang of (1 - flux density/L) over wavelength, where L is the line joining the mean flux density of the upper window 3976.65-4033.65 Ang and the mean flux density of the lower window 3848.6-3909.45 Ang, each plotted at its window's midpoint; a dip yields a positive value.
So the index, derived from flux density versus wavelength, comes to 3.7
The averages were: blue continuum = 6.48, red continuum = 7.7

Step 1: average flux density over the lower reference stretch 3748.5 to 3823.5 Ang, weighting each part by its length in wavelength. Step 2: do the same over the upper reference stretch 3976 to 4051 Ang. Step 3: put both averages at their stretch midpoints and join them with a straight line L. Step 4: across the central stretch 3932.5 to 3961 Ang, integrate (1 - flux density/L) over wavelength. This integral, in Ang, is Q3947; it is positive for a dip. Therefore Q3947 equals 3.2 Ang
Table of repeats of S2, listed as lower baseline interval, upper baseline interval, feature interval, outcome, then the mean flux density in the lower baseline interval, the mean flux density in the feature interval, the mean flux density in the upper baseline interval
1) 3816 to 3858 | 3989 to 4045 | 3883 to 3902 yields 2.0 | 5.81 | 5.82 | 8.05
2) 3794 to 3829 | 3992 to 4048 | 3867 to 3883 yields 0.3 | 6.17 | 6.6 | 8.03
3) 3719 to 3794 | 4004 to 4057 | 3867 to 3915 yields 3.5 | 5.93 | 6.48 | 8.07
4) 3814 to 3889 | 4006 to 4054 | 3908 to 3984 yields 9.9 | 6.15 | 6.22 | 8.08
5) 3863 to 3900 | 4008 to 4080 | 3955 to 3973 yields 4.0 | 6.31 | 5.56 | 7.98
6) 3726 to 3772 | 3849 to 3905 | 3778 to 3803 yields 1.1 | 5.93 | 5.83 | 6.42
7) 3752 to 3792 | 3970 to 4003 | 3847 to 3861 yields -0.3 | 5.75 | 6.29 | 6.84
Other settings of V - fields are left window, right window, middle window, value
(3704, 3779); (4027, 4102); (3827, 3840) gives 3.0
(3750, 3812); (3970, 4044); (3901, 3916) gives -1.0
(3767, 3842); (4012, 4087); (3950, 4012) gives 5.0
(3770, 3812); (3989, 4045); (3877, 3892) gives 2.1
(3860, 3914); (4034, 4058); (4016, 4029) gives -0.6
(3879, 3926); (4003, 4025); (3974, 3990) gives 1.8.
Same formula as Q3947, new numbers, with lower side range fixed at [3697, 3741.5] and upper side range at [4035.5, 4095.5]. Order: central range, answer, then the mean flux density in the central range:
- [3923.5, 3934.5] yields 2.3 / 5.69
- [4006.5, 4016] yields -0.3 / 7.86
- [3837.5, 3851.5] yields 1.4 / 6.02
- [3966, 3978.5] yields 4.6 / 4.65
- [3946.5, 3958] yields 0.1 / 7.2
